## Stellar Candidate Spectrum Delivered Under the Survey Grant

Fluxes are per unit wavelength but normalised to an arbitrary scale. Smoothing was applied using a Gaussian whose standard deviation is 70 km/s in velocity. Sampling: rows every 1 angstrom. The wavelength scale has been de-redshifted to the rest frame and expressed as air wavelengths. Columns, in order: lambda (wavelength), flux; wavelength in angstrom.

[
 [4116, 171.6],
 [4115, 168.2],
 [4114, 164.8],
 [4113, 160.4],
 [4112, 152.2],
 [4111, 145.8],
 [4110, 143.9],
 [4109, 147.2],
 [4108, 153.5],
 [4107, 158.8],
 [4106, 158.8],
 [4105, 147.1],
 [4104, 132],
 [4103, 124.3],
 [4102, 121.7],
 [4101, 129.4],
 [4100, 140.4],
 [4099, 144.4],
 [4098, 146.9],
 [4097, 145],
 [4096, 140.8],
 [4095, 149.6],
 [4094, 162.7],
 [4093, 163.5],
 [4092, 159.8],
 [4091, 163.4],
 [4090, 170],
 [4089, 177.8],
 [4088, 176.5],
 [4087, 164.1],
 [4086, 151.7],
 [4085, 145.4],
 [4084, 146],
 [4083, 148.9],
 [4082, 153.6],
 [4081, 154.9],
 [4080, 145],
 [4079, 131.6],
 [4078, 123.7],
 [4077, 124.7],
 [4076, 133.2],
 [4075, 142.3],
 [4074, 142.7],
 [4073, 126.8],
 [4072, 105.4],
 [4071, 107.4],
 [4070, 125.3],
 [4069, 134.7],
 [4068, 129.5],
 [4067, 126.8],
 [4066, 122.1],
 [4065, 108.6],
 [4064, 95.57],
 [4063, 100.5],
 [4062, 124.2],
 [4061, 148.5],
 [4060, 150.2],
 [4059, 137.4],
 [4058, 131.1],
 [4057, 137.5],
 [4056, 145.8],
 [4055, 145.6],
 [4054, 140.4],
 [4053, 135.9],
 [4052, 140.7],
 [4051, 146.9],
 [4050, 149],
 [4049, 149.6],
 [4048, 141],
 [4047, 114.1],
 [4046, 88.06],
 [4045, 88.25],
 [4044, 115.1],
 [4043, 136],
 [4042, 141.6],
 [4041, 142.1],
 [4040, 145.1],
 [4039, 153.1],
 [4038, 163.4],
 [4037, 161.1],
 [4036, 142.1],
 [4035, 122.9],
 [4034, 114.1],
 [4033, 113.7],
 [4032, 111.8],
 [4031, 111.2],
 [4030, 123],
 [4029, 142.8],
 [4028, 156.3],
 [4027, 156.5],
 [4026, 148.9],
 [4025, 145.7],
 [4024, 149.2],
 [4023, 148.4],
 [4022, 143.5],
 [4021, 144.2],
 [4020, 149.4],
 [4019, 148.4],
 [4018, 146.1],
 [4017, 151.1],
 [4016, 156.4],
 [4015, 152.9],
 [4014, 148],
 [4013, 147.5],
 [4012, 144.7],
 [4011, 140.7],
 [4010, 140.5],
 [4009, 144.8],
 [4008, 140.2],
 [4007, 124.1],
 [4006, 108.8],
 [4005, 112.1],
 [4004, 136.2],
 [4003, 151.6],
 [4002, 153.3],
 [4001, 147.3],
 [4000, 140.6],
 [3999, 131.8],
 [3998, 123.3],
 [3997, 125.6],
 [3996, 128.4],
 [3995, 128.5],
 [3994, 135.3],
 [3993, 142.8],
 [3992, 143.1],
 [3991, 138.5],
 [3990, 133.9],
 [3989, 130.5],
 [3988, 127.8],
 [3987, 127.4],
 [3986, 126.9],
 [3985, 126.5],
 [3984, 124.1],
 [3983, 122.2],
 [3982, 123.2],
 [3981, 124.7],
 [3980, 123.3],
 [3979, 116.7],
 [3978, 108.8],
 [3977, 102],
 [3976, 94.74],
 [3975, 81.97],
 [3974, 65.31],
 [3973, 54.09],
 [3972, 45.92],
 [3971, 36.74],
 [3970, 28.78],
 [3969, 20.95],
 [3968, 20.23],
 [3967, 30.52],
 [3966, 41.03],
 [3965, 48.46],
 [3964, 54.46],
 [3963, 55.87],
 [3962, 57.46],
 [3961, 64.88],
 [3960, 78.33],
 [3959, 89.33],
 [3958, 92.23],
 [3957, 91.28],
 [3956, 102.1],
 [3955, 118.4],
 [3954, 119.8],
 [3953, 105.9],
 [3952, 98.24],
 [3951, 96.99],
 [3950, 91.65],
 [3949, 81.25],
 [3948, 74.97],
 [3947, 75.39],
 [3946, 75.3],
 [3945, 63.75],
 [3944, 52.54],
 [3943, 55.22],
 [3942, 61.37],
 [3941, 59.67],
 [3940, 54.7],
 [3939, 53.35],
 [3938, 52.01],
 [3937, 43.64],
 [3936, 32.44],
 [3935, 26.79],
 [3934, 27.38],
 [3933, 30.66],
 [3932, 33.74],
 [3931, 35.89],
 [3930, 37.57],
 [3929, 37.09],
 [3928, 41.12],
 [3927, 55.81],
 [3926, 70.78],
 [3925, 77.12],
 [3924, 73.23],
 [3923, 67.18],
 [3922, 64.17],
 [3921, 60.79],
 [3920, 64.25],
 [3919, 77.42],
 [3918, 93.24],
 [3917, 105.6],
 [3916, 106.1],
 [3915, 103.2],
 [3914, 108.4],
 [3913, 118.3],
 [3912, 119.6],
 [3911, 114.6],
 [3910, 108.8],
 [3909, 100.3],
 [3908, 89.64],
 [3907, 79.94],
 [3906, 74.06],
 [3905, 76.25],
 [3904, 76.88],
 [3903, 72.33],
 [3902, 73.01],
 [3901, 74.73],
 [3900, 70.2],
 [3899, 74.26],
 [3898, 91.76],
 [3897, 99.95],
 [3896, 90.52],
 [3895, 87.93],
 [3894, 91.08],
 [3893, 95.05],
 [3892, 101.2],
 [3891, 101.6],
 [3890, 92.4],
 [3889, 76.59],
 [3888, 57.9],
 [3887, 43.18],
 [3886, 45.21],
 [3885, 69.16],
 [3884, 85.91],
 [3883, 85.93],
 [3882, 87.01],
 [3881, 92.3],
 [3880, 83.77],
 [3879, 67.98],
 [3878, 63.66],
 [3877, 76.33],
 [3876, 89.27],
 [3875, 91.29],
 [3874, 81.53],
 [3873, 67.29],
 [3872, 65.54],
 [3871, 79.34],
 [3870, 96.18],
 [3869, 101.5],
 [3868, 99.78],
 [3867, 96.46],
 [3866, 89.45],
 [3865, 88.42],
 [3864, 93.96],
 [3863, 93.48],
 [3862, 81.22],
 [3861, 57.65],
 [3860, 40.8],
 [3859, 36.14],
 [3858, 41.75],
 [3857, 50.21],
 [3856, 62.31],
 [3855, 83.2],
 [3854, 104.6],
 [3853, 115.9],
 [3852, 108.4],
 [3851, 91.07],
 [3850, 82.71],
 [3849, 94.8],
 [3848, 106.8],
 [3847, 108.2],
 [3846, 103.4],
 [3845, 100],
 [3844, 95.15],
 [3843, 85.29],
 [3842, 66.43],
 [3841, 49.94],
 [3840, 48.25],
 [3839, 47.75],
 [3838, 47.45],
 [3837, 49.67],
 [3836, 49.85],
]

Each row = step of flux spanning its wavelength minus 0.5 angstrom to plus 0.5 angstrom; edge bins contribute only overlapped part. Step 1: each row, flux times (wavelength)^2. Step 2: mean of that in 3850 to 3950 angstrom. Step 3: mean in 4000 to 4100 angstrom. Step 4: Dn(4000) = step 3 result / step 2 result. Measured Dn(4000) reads 2.0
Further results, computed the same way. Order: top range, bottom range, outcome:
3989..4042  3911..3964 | 2.01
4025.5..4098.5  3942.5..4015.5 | 1.39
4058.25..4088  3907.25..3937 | 2.02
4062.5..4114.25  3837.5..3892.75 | 1.99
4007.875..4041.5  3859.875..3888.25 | 1.95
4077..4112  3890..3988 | 2.06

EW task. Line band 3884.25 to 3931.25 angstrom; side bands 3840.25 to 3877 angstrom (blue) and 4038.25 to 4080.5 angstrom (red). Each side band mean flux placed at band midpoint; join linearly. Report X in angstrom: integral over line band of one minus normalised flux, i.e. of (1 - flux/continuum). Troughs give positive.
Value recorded 7.2 angstrom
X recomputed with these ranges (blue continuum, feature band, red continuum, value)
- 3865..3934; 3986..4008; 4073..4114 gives -3.7 angstrom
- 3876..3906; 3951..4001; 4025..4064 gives 6.0 angstrom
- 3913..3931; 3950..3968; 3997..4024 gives 4.0 angstrom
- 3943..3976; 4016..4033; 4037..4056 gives -3.3 angstrom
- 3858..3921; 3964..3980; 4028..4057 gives 7.1 angstrom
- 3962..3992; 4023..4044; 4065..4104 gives -4.1 angstrom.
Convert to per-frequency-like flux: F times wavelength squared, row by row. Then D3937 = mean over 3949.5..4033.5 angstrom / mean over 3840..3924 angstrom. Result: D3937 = 1.45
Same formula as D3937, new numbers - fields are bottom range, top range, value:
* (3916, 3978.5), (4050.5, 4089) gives 2.22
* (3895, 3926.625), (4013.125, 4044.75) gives 1.74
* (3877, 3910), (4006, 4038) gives 1.86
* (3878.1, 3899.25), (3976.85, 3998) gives 1.63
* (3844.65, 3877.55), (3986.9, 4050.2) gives 1.76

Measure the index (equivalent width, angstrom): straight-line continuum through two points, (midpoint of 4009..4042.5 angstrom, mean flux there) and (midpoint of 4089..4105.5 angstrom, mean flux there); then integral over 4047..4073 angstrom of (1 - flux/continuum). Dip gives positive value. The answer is 2.5 angstrom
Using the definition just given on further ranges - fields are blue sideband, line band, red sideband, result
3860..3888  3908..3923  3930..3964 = -4.6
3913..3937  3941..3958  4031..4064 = -1.6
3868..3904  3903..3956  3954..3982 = 2.4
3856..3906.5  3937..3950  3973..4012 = 5.1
